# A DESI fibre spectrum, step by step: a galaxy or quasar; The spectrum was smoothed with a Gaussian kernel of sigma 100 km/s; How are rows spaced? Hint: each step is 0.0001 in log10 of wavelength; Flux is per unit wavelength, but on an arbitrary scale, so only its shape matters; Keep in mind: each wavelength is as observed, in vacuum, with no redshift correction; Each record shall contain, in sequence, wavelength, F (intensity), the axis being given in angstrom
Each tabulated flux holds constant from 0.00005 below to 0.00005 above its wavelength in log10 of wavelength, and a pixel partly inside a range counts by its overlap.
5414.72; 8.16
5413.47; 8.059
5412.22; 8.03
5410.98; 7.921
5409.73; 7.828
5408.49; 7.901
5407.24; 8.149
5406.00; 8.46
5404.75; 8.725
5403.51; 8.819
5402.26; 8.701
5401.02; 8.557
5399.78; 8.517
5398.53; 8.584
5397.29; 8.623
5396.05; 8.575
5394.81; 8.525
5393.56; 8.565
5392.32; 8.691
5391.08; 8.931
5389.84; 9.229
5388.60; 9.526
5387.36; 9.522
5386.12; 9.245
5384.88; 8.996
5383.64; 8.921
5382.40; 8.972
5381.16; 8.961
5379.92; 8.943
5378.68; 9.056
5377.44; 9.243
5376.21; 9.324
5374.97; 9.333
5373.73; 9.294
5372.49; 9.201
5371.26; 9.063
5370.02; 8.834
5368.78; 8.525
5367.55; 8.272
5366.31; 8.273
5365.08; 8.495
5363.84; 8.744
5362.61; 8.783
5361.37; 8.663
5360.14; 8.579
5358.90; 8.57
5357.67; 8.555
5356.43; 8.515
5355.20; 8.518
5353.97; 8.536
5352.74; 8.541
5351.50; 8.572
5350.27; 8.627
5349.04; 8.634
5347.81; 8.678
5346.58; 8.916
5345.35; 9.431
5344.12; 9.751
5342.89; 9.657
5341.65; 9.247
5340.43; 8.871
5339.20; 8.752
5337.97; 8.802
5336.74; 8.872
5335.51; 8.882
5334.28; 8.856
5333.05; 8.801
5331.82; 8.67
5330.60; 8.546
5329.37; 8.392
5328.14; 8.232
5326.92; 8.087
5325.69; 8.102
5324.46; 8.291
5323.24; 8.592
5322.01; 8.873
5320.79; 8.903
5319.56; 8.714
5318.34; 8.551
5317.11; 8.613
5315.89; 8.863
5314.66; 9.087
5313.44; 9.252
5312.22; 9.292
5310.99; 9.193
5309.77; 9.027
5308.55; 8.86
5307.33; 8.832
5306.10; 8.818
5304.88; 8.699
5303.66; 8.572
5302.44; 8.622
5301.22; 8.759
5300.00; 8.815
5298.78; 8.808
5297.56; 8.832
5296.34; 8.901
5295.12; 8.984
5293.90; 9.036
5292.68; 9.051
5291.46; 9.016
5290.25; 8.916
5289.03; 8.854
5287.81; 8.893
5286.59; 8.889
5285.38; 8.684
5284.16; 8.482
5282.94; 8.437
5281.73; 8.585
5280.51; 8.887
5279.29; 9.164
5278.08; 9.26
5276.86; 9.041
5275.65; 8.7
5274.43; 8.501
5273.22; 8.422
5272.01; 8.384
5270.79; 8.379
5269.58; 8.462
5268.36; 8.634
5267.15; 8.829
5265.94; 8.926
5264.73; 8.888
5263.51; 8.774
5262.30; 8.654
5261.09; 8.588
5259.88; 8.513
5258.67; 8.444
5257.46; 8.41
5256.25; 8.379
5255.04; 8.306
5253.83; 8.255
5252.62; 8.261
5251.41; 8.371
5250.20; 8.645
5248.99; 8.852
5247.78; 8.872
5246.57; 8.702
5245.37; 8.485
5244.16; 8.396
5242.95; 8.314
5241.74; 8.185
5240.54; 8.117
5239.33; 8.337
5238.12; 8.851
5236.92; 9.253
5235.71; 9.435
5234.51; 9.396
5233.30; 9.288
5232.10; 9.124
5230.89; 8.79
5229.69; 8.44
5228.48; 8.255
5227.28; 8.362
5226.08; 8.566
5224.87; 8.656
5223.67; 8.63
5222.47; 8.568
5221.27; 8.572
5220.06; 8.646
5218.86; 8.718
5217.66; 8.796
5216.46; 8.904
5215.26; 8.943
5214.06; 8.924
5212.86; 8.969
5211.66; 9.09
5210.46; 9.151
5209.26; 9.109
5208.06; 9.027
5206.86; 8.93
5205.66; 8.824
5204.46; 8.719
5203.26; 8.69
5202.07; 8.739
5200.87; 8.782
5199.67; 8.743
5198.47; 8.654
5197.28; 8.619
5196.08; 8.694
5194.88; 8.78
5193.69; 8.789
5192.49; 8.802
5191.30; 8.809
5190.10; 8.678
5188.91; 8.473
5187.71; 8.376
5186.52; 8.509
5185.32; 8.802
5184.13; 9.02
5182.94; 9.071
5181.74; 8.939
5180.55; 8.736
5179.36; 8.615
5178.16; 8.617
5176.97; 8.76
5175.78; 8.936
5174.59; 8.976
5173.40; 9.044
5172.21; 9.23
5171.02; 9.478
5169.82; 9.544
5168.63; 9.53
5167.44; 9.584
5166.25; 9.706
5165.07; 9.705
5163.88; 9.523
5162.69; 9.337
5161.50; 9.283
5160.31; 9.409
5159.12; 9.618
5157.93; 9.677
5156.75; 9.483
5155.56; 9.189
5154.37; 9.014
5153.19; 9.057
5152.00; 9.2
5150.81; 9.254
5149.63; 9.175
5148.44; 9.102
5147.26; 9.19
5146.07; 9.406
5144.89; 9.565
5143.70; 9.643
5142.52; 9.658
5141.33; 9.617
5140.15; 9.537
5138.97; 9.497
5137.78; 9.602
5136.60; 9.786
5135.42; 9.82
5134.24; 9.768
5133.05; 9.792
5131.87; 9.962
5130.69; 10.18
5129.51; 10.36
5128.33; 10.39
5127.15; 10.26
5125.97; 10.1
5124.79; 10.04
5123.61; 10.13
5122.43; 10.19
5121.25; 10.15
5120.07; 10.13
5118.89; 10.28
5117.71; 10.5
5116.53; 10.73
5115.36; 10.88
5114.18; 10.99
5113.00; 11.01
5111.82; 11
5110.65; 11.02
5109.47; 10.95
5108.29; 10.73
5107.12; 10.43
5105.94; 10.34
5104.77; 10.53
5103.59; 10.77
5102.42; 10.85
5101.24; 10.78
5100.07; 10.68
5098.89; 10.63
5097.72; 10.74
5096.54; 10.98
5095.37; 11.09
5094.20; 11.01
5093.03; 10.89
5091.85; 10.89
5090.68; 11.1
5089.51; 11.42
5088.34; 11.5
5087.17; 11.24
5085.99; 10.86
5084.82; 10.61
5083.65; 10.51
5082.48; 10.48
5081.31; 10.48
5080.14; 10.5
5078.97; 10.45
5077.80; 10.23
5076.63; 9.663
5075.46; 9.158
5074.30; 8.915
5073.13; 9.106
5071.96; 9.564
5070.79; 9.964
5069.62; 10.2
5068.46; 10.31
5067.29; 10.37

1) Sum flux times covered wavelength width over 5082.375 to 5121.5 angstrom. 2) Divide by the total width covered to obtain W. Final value 10.8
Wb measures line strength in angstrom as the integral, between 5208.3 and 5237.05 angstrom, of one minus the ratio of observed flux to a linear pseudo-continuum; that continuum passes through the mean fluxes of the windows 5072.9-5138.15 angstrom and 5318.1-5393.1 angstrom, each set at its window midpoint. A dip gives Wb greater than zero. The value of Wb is 2.5 angstrom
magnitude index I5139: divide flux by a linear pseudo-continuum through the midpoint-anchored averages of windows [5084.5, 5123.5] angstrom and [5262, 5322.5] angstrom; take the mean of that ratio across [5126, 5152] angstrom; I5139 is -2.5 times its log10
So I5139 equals 0.08 mag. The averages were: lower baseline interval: 10.8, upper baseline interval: 8.81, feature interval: 9.69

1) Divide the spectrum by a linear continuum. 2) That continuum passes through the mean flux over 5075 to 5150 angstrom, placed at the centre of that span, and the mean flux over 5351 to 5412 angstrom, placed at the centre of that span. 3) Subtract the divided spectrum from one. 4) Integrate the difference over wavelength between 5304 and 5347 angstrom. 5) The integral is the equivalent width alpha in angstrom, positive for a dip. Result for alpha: 1.1 angstrom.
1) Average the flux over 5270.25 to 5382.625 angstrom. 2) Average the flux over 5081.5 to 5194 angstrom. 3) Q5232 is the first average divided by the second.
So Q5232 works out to 0.9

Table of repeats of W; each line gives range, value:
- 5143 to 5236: 8.99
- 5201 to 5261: 8.7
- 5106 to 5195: 9.59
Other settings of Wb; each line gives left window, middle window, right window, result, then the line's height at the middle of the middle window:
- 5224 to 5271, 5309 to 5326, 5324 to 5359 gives -0.2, 8.7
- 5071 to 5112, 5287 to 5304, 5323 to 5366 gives 0.4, 9.07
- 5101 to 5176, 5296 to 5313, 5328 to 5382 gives 0.4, 9.07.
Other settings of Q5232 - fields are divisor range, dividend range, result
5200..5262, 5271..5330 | 1.01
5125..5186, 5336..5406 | 0.94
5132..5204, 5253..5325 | 0.96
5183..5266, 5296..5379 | 1.01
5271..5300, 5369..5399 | 1.02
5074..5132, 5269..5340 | 0.83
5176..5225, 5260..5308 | 1.00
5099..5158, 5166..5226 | 0.88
